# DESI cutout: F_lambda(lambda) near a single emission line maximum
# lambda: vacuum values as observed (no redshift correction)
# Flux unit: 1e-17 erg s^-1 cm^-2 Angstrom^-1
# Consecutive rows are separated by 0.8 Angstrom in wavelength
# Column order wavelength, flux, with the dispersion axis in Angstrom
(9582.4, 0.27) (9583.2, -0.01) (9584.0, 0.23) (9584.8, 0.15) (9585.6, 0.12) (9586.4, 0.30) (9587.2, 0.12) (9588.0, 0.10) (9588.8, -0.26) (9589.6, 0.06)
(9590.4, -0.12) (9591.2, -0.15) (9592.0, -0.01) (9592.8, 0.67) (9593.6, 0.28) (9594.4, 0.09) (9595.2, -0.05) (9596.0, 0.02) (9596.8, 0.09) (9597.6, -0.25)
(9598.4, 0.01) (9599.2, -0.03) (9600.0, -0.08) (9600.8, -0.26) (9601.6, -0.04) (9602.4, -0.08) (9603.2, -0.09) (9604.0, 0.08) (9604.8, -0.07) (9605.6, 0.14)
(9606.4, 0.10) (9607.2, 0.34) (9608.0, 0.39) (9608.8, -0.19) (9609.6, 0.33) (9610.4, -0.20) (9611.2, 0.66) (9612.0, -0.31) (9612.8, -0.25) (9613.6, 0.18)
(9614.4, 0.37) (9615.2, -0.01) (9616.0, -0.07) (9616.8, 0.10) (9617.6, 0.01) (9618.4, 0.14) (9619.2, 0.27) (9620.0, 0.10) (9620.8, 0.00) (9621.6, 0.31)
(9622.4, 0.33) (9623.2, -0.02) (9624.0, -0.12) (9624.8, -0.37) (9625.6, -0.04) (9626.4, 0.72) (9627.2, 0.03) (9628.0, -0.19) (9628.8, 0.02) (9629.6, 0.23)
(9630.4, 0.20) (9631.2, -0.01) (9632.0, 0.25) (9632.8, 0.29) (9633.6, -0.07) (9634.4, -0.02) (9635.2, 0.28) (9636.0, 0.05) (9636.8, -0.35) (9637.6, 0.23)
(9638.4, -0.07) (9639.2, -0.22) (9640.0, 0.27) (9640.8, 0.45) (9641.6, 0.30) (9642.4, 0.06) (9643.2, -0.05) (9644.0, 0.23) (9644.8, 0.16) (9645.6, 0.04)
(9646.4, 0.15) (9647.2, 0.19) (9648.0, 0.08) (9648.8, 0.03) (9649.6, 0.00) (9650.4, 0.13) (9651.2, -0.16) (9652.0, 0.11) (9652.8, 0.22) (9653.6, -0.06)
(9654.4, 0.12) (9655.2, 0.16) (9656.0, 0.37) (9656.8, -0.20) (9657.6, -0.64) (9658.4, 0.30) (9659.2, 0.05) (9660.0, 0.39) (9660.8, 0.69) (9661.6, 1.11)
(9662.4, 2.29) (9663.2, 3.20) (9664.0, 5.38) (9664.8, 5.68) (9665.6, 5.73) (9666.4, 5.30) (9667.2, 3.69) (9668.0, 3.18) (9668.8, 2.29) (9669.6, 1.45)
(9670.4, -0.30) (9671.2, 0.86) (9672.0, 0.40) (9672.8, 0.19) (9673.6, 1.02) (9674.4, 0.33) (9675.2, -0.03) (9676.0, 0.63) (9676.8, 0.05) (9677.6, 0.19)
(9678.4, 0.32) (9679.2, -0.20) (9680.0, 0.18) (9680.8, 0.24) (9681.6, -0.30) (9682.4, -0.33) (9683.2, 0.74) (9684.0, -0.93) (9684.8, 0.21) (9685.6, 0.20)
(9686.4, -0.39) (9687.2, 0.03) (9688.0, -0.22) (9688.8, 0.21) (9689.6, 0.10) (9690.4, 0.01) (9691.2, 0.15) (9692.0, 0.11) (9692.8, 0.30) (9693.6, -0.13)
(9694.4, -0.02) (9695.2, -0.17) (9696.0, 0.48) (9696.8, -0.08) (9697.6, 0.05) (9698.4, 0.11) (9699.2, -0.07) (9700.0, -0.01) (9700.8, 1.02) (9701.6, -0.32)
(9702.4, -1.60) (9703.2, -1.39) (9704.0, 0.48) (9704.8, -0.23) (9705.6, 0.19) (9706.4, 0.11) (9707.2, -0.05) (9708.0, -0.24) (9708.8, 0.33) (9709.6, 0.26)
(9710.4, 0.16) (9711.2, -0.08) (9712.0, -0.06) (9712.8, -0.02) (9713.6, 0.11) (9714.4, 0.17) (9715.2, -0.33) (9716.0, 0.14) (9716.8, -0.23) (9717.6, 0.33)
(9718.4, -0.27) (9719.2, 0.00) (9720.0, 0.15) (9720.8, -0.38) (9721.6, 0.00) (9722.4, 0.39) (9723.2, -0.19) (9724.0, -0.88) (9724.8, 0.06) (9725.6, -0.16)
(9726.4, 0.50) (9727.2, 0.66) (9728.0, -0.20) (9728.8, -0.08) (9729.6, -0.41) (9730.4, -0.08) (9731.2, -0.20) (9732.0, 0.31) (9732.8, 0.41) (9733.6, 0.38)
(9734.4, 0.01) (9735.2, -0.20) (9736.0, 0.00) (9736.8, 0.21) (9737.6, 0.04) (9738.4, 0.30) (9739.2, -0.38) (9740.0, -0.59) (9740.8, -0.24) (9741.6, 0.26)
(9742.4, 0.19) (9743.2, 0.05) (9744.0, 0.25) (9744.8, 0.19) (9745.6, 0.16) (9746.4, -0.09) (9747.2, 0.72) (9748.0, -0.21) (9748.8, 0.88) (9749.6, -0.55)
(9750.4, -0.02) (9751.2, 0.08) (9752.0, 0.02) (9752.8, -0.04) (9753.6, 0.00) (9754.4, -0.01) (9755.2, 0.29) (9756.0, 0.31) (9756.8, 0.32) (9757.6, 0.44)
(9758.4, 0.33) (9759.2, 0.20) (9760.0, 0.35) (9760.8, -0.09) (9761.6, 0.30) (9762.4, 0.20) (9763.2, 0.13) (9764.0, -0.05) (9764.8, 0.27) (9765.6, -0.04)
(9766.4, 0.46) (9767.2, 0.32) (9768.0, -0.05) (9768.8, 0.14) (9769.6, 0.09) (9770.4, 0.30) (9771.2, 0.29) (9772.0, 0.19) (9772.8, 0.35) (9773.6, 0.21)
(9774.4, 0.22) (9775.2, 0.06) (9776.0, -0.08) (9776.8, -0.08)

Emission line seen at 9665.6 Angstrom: [O III] 5007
